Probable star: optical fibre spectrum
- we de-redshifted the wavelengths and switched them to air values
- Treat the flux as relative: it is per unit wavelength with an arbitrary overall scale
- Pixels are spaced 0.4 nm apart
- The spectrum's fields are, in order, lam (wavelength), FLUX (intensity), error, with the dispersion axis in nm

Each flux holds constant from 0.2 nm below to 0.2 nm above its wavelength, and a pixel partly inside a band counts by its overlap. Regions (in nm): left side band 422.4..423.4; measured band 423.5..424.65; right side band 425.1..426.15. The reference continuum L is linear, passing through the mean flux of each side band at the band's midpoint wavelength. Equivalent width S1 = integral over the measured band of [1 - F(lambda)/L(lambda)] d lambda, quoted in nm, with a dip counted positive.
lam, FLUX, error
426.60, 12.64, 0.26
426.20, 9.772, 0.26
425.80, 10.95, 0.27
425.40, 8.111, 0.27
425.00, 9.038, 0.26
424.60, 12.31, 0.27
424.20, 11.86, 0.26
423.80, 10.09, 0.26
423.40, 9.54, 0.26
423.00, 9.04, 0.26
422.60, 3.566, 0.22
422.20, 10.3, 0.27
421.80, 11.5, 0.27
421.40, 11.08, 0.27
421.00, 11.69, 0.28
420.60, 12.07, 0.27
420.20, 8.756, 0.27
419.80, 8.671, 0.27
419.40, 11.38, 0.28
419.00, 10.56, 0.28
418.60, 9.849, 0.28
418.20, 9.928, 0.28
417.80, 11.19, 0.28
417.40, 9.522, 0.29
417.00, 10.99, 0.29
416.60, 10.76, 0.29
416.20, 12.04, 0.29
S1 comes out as -0.44 nm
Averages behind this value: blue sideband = 6.95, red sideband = 9.52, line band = 11.1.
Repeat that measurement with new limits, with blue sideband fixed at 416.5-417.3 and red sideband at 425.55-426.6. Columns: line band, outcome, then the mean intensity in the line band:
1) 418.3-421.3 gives 0.078 nm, 10.4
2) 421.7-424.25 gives 0.360 nm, 9.19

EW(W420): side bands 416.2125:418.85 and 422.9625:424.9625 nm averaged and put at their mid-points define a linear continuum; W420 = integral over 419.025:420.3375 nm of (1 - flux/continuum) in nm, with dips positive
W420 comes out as 0.09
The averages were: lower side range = 10.5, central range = 9.77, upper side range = 10.6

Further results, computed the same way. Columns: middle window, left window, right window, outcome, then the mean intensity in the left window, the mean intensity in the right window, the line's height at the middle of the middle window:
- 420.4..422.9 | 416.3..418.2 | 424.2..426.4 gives 0.10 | 10.6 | 10.2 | 10.4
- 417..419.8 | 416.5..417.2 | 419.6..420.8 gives 0.02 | 10.9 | 9.83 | 10.4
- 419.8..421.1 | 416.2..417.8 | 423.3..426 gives 0.01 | 10.7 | 10.3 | 10.5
